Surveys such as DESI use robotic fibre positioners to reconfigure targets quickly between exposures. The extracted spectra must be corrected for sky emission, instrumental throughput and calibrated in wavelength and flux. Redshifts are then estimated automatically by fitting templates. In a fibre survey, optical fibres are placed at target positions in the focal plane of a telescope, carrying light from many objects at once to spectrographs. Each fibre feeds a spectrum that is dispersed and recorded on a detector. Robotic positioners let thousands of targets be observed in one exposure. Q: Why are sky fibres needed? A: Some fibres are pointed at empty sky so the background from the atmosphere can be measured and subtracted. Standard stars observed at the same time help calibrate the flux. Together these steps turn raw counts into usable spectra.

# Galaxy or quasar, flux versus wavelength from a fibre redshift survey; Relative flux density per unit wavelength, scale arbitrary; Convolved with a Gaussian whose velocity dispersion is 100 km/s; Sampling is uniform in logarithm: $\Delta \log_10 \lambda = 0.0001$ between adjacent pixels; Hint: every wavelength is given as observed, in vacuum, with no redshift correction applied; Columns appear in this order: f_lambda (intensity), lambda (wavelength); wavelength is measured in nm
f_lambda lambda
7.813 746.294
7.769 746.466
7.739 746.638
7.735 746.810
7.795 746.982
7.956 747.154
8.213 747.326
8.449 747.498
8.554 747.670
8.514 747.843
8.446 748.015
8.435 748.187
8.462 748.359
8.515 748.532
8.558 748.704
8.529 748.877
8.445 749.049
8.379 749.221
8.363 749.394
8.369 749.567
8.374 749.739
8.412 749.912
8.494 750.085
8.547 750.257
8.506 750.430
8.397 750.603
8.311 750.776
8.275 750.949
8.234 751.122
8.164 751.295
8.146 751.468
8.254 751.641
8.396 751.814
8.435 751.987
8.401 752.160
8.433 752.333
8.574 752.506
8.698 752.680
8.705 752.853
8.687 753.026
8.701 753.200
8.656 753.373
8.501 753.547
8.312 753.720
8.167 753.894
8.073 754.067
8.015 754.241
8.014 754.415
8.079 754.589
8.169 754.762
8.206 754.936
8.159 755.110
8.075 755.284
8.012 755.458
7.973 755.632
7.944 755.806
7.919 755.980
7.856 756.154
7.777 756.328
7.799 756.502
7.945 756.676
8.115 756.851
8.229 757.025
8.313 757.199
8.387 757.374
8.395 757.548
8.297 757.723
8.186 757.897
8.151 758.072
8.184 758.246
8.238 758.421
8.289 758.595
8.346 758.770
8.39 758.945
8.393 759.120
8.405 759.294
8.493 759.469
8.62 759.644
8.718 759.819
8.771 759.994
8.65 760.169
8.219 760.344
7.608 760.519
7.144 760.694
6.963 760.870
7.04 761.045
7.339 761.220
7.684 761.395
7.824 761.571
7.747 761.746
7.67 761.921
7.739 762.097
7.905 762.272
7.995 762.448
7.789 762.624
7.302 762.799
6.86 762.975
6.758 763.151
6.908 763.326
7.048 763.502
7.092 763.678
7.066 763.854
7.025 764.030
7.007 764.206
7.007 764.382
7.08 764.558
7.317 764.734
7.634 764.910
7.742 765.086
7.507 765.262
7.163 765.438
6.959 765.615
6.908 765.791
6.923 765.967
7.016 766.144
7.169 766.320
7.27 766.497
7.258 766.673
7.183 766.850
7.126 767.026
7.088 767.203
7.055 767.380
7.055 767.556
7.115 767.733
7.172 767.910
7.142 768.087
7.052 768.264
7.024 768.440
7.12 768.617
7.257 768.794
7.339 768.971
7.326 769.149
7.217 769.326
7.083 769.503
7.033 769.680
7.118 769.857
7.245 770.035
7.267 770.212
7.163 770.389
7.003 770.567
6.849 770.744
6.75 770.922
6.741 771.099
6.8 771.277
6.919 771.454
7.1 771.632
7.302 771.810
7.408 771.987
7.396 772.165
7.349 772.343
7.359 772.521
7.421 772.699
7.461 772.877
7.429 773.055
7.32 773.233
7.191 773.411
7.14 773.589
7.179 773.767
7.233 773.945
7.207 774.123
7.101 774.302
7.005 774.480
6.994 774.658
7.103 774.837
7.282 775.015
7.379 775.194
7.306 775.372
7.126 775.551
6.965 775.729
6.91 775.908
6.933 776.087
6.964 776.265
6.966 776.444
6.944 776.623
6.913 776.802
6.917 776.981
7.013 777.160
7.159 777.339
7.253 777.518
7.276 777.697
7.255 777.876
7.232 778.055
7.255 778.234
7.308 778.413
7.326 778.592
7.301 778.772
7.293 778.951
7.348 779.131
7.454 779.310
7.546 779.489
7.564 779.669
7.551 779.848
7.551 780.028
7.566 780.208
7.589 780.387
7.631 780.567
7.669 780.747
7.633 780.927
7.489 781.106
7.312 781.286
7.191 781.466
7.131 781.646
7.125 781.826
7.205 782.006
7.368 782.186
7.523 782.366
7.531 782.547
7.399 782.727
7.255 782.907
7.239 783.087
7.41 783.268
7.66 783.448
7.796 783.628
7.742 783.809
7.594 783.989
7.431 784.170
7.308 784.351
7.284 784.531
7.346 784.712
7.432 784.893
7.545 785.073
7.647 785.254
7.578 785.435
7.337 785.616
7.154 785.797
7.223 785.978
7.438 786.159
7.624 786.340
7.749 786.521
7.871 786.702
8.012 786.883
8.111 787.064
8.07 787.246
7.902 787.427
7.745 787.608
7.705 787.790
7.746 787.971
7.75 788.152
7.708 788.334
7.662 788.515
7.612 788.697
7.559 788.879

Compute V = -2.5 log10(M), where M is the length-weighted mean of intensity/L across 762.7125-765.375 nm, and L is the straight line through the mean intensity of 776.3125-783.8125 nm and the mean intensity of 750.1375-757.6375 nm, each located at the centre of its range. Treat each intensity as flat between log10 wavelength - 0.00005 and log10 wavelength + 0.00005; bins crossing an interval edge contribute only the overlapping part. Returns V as 0.11 mag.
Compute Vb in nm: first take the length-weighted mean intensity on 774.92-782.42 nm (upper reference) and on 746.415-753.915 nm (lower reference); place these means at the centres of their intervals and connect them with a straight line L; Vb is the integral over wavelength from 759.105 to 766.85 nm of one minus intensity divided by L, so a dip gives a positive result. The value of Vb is 0.37 nm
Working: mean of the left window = 8.37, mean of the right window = 7.28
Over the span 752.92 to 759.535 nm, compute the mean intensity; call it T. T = 8.21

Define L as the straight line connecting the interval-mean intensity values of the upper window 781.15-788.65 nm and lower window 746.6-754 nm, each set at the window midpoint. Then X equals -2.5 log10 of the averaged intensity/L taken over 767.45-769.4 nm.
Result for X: 0.11 mag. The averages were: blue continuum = 8.38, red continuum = 7.53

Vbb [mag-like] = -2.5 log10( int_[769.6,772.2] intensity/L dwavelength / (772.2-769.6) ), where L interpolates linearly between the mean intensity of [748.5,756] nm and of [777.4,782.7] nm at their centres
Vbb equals 0.09 mag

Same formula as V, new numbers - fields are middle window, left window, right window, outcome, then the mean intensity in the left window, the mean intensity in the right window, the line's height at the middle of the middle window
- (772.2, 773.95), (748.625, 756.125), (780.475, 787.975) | 0.070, 8.32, 7.53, 7.8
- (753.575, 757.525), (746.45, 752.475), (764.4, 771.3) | -0.021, 8.32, 7.14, 7.93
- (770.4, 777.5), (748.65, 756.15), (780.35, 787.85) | 0.096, 8.32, 7.52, 7.78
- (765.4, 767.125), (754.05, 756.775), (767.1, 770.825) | 0.031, 8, 7.13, 7.3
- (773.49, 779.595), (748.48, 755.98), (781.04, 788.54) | 0.083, 8.33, 7.53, 7.74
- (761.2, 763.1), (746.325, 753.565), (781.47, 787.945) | 0.063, 8.36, 7.53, 8.07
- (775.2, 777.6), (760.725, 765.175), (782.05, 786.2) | 0.055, 7.34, 7.44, 7.4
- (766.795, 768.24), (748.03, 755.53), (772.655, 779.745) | 0.074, 8.36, 7.2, 7.61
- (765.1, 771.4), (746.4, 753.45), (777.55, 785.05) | 0.103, 8.37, 7.42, 7.81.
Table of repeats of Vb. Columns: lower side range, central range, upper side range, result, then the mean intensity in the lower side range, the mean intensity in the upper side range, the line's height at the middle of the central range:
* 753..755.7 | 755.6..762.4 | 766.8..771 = -0.148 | 8.23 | 7.12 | 7.87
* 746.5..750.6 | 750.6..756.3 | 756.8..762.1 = -0.029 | 8.33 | 8.09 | 8.22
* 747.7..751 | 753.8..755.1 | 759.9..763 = 0.003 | 8.44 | 7.7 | 8.13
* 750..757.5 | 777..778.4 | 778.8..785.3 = 0.070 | 8.26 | 7.45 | 7.58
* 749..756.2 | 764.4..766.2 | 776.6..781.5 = 0.144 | 8.31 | 7.35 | 7.85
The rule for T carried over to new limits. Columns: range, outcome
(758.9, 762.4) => 7.96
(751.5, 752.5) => 8.39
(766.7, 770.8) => 7.14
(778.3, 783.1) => 7.41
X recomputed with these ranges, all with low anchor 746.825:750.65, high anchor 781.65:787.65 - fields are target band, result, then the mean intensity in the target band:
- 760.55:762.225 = 0.08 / 7.48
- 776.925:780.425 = 0.05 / 7.34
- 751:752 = 0.01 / 8.26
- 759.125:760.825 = -0.02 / 8.26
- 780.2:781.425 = 0.01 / 7.54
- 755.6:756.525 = 0.04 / 7.88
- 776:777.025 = 0.12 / 6.94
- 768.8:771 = 0.11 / 7.12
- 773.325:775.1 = 0.09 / 7.14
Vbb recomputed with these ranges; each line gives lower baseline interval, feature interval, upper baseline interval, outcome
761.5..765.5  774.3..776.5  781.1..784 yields 0.05 mag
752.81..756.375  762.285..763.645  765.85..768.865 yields 0.03 mag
